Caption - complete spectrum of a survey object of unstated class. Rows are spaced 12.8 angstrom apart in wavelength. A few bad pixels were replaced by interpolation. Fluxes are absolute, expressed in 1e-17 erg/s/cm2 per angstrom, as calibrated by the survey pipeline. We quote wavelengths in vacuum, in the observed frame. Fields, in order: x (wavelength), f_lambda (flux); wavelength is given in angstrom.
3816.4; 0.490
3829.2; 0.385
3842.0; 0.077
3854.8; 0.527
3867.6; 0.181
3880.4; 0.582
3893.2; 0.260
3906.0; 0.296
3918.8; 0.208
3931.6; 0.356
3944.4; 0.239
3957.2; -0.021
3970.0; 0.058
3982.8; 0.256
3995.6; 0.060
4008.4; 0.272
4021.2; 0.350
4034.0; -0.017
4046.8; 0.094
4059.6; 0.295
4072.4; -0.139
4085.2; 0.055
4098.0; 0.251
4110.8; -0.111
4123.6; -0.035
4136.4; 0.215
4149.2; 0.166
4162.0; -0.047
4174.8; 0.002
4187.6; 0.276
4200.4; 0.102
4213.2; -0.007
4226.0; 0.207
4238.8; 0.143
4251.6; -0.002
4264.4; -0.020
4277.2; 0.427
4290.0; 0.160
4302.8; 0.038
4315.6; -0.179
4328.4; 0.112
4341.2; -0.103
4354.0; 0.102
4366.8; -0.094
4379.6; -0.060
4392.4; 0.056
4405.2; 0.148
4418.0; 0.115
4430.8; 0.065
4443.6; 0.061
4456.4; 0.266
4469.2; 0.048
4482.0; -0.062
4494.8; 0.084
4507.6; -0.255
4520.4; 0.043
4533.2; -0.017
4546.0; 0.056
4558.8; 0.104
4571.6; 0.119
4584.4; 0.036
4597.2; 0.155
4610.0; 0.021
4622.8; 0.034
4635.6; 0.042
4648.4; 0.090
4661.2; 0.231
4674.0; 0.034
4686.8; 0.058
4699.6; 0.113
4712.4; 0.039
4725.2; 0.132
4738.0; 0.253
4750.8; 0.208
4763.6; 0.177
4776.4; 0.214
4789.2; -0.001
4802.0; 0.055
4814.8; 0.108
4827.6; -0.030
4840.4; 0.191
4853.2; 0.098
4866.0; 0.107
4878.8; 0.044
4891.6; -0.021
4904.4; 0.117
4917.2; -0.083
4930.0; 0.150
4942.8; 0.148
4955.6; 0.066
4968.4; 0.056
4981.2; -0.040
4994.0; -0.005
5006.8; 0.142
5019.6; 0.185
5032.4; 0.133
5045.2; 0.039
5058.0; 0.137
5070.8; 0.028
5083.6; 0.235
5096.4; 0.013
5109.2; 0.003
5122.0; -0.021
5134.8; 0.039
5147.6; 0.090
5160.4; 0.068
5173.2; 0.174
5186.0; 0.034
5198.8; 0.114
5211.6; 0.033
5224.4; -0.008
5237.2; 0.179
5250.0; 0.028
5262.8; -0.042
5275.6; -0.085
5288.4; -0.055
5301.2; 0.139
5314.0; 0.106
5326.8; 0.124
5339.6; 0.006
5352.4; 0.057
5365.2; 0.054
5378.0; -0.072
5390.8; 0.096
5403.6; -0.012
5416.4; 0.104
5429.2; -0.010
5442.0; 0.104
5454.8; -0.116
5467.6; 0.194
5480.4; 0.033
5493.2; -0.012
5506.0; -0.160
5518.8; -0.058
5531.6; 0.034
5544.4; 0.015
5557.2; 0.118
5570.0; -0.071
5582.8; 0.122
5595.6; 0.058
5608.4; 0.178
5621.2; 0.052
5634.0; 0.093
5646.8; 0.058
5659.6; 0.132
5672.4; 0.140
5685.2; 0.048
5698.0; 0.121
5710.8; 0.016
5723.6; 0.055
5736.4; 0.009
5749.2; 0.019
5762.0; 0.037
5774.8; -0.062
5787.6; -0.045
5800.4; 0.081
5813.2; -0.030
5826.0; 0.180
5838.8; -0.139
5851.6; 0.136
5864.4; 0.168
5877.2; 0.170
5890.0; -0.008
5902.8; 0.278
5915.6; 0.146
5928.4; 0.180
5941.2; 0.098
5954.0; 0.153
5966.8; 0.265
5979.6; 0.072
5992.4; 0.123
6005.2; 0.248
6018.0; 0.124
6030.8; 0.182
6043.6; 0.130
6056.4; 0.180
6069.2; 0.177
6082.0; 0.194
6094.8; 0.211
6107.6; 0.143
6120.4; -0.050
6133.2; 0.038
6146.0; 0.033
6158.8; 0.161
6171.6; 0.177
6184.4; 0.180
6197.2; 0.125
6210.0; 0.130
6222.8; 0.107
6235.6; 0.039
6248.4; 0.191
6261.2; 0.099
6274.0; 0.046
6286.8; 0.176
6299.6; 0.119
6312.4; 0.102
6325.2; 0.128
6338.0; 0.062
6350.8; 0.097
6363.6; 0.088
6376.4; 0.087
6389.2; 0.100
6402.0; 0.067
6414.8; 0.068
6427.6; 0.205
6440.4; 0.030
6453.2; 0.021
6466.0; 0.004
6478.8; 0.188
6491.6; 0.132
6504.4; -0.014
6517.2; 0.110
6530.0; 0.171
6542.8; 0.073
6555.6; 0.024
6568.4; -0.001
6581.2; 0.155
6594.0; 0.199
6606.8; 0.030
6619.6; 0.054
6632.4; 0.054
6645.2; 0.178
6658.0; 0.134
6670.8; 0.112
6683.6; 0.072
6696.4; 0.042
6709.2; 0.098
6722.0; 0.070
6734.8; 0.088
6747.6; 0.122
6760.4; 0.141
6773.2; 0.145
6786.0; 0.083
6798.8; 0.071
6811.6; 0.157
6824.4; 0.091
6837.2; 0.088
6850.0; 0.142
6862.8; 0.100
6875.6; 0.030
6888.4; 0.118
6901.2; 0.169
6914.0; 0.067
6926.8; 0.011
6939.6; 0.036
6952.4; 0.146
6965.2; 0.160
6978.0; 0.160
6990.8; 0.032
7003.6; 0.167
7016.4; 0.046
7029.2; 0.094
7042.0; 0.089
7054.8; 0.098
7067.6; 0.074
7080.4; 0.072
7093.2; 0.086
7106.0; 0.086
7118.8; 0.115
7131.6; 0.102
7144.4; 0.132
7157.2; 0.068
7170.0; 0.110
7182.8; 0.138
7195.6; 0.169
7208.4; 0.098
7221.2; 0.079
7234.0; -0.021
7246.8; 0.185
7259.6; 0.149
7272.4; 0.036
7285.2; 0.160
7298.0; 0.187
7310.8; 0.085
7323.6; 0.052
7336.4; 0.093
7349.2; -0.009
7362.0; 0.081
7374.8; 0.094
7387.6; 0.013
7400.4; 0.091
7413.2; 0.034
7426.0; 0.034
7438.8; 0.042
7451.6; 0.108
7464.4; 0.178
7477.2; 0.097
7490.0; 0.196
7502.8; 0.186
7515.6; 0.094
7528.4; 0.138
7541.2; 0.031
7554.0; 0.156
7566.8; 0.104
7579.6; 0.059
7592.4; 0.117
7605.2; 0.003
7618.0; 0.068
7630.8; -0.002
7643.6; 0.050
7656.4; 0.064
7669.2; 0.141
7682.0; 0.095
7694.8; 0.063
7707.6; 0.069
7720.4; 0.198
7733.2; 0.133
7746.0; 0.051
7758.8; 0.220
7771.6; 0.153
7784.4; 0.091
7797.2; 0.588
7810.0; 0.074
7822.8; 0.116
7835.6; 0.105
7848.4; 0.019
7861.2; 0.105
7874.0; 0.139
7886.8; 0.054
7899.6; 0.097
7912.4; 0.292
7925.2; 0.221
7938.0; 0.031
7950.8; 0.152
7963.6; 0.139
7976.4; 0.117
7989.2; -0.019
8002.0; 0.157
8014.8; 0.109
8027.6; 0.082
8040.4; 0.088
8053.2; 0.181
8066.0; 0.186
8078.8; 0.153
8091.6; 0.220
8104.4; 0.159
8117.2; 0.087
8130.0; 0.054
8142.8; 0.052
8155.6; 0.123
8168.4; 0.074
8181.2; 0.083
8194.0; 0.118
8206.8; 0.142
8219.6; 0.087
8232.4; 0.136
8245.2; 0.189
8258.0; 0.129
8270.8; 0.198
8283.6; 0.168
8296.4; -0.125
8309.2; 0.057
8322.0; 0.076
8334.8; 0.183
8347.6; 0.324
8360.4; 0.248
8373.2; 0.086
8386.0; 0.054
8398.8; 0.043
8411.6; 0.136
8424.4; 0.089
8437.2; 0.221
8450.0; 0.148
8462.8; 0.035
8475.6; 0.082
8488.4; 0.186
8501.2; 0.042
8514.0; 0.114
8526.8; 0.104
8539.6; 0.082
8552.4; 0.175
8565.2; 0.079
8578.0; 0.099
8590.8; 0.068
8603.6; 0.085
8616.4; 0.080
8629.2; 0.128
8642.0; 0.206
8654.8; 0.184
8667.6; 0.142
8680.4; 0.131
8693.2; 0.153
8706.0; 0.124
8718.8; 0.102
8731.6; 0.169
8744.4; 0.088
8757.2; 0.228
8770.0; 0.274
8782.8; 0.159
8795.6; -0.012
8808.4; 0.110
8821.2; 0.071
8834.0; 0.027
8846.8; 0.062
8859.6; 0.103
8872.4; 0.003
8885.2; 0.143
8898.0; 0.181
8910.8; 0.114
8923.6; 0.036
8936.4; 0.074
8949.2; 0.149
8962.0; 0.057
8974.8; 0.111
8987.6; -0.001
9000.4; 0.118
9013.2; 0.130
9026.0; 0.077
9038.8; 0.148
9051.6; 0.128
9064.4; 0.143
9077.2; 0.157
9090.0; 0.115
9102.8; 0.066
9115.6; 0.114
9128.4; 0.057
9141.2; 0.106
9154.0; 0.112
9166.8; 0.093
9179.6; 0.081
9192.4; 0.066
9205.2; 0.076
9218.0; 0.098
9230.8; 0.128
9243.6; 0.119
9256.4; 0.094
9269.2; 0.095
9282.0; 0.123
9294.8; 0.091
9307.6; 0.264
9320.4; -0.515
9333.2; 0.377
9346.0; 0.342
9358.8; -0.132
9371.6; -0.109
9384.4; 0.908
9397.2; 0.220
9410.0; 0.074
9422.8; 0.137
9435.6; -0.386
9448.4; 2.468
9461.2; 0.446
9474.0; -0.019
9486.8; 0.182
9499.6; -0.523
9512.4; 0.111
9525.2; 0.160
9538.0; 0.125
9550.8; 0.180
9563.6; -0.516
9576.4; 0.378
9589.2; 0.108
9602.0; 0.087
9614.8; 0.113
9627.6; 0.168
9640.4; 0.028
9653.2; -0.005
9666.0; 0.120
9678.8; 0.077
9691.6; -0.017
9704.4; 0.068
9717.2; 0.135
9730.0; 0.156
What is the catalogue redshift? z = 1.092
